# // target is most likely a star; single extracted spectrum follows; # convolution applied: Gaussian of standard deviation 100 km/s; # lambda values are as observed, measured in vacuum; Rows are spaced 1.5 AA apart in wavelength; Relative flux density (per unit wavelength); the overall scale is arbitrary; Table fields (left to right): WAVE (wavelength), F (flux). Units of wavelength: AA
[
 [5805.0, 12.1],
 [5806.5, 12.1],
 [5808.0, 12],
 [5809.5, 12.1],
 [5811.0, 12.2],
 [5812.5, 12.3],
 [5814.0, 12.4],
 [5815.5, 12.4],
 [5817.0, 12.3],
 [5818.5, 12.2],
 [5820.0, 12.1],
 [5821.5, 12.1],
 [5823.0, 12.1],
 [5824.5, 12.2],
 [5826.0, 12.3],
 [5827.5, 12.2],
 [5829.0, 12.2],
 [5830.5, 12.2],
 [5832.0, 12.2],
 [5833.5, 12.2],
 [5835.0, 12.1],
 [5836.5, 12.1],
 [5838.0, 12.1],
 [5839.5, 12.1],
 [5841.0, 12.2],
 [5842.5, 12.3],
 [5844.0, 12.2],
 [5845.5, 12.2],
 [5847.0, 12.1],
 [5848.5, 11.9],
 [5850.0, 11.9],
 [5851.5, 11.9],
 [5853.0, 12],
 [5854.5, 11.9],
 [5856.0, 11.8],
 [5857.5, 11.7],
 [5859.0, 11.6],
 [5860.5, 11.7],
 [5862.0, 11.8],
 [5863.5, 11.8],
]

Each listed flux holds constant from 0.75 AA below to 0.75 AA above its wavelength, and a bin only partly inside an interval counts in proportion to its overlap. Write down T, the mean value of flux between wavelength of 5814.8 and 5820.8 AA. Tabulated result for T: 12.2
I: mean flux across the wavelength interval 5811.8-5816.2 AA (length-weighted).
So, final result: 12.4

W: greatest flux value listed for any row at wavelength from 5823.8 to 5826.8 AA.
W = 12.3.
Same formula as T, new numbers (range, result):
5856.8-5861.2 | 11.7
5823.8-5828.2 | 12.2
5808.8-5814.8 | 12.3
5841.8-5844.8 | 12.2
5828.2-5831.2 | 12.2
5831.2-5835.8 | 12.2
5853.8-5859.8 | 11.7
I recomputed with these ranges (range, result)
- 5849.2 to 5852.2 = 11.9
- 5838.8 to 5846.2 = 12.2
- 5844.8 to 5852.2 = 12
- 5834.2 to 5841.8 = 12.1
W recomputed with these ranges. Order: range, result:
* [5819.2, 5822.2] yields 12.1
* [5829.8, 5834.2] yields 12.2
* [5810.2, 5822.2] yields 12.4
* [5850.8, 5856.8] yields 12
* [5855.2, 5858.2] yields 11.8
